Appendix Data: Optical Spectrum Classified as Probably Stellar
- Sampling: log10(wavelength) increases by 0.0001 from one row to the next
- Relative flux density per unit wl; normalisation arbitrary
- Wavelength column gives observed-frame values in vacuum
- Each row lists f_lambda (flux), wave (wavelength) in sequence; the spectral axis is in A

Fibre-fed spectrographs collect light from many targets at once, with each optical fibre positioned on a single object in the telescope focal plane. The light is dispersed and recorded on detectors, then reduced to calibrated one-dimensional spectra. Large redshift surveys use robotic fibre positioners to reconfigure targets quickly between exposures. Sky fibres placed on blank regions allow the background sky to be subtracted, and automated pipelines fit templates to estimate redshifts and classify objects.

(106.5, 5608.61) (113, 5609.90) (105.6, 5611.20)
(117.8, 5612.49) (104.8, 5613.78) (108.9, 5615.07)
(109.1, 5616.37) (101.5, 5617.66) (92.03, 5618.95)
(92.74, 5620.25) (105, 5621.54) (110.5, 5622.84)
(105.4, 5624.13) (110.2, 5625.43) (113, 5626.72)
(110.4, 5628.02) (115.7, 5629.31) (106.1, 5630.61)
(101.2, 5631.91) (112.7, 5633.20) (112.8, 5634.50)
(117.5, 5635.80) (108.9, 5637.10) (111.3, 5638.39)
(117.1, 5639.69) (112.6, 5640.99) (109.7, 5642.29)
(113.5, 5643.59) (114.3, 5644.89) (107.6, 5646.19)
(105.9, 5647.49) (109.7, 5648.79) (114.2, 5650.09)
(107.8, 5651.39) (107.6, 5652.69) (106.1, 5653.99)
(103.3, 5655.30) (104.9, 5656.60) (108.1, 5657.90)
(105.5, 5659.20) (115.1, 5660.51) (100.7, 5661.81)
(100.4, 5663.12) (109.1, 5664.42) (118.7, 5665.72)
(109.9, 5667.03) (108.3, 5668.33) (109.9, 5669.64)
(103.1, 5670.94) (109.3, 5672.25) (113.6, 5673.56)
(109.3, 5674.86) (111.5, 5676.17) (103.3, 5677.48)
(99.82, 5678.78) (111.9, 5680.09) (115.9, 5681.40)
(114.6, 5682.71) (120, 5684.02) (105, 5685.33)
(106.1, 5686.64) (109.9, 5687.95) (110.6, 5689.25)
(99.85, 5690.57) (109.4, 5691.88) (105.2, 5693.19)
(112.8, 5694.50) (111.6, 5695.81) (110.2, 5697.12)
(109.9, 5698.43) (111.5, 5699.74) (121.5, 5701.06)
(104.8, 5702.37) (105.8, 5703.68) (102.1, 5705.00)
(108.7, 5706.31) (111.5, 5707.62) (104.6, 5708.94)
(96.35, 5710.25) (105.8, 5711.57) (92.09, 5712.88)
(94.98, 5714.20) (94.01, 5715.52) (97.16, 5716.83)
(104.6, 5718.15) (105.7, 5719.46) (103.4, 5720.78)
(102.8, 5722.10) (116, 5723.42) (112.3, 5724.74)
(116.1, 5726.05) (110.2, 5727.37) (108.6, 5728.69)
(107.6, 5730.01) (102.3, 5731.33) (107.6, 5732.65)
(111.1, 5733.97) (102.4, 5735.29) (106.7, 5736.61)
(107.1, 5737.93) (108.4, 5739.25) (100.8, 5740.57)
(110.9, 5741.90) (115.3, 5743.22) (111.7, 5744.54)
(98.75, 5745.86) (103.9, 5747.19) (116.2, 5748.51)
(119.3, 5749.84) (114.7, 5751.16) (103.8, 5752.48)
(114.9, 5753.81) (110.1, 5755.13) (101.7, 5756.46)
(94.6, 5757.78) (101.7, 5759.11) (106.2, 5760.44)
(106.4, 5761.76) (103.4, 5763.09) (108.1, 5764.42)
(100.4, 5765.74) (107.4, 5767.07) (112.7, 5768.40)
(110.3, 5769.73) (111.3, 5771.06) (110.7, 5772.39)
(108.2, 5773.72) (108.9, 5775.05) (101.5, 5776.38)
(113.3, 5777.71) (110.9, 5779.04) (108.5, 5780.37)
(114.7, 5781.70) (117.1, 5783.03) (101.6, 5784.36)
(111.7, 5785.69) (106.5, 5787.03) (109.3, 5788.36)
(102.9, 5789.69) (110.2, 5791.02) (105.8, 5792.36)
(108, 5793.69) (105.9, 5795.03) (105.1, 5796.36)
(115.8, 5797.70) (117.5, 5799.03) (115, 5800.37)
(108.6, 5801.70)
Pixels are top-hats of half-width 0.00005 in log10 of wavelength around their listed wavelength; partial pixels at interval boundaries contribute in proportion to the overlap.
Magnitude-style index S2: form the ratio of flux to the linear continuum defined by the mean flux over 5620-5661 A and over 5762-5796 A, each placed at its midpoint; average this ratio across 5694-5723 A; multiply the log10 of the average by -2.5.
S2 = 0.038 mag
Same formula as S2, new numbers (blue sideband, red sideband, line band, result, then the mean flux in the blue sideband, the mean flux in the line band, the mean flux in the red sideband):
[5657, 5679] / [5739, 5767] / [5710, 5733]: 0.03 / 108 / 104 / 107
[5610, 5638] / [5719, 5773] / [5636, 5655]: -0.03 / 108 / 110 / 108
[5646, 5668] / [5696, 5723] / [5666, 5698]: -0.03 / 108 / 109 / 105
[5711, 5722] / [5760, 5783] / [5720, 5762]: -0.04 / 99.8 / 108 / 109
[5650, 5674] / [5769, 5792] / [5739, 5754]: -0.01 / 108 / 110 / 109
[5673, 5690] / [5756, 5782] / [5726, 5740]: 0.01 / 110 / 108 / 107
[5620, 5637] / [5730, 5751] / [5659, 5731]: 0.01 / 109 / 108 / 108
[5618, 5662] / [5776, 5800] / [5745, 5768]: 0.03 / 109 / 107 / 109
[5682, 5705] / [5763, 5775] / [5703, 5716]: 0.08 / 110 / 102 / 108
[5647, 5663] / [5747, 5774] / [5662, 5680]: -0.01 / 107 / 108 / 108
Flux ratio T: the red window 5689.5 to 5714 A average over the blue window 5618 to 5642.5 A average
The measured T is 0.98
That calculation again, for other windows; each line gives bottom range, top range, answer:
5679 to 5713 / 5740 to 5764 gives 0.99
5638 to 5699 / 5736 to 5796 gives 0.99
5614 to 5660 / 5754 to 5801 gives 1.00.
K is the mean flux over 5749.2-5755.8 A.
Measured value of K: 113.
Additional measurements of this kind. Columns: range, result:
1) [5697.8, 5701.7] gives 114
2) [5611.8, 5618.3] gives 108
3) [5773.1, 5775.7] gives 109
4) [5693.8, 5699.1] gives 111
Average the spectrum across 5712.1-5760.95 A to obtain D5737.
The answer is 106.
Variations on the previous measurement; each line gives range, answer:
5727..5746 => 108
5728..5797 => 108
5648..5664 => 107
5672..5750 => 108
